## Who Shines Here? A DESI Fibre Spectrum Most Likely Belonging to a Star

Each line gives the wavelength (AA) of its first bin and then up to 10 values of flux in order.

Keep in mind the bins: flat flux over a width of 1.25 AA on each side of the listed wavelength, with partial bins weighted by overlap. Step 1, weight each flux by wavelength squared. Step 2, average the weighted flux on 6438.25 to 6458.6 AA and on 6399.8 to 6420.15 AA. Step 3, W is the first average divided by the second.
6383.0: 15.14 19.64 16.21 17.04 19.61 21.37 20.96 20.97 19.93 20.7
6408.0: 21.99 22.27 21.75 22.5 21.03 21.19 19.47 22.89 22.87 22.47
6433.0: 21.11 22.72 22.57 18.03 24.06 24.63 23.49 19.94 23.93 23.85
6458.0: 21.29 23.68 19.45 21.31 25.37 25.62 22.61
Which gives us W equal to 1.1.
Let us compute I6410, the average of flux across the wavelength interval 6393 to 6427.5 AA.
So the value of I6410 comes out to 21.3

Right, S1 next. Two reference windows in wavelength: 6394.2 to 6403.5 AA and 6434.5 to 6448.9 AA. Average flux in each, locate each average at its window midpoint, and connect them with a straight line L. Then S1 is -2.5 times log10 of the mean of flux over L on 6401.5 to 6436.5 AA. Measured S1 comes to 0.00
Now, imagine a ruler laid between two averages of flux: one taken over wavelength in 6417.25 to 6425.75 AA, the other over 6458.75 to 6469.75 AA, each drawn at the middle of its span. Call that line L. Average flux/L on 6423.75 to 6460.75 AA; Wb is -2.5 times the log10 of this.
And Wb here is -0.03 mag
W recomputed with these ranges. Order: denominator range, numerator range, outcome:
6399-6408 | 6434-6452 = 1.08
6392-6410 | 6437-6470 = 1.10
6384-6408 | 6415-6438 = 1.12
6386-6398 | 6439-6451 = 1.19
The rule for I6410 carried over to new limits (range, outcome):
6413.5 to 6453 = 22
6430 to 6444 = 21.8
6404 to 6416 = 21.8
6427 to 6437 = 22.3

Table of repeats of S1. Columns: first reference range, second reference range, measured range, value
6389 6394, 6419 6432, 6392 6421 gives -0.079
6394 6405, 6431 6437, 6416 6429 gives 0.004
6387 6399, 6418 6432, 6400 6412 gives -0.056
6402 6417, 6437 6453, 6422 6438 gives -0.003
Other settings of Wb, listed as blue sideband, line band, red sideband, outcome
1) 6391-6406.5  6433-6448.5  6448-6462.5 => -0.024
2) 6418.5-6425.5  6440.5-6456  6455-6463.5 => -0.054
